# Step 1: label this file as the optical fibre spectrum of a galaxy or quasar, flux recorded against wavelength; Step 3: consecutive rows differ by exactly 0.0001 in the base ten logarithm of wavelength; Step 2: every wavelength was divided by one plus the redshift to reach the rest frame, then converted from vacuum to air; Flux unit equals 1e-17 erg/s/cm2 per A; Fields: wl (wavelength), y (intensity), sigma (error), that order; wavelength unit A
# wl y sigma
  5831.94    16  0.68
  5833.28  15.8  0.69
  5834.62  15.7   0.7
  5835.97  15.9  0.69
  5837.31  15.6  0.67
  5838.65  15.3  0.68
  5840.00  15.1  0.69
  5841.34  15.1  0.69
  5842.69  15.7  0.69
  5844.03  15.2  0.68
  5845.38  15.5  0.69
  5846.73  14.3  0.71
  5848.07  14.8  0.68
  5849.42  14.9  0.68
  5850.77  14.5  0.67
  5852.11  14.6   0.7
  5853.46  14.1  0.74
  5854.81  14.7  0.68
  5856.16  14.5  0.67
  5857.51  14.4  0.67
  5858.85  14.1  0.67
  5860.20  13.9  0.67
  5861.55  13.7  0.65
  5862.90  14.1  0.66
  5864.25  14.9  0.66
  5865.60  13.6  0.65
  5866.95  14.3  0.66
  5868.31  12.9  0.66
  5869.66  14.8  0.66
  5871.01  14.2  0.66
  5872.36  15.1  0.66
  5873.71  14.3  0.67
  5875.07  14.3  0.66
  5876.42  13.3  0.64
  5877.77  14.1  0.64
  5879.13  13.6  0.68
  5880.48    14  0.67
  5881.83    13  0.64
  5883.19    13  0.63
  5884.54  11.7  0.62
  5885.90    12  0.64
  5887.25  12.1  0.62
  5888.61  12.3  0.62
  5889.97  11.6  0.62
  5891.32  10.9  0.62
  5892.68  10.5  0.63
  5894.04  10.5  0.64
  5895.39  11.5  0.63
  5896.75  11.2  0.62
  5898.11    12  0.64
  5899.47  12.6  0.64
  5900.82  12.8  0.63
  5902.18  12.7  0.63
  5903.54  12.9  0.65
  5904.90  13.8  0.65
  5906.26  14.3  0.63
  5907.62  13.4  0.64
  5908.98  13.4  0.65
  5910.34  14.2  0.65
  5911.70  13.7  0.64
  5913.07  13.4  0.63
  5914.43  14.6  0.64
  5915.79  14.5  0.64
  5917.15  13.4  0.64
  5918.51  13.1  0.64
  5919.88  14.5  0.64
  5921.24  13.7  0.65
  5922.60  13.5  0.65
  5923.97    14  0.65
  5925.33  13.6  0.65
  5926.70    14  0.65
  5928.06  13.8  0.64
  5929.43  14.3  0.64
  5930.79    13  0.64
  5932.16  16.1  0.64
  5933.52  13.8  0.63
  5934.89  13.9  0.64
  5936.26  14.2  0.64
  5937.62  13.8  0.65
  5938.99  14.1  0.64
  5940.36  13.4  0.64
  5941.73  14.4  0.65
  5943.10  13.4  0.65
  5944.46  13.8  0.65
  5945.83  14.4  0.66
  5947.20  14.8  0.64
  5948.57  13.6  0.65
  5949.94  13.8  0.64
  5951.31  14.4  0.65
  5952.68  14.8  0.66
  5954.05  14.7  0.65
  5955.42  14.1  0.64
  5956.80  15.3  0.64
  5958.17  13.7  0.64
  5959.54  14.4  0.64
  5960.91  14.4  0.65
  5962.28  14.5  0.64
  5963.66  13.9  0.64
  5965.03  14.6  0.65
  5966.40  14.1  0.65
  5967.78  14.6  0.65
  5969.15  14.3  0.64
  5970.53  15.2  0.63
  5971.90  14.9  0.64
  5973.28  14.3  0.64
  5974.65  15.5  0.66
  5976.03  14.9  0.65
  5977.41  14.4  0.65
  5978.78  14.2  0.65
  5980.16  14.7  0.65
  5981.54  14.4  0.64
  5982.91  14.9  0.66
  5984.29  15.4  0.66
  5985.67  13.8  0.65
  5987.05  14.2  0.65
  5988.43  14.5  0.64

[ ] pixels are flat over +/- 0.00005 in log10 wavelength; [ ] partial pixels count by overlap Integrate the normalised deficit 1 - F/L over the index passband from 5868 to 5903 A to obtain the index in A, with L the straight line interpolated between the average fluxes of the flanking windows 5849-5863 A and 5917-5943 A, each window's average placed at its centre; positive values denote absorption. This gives 3.6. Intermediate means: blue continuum 14.3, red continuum 13.9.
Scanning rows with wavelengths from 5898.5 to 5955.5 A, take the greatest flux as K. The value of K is 16.1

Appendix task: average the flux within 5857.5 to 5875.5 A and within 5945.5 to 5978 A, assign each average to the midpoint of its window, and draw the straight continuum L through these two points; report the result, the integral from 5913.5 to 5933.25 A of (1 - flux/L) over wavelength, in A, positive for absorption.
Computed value 0.5 A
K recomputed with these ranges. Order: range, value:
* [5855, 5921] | 15.1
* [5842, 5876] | 15.7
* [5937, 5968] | 15.3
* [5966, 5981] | 15.5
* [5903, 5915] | 14.6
